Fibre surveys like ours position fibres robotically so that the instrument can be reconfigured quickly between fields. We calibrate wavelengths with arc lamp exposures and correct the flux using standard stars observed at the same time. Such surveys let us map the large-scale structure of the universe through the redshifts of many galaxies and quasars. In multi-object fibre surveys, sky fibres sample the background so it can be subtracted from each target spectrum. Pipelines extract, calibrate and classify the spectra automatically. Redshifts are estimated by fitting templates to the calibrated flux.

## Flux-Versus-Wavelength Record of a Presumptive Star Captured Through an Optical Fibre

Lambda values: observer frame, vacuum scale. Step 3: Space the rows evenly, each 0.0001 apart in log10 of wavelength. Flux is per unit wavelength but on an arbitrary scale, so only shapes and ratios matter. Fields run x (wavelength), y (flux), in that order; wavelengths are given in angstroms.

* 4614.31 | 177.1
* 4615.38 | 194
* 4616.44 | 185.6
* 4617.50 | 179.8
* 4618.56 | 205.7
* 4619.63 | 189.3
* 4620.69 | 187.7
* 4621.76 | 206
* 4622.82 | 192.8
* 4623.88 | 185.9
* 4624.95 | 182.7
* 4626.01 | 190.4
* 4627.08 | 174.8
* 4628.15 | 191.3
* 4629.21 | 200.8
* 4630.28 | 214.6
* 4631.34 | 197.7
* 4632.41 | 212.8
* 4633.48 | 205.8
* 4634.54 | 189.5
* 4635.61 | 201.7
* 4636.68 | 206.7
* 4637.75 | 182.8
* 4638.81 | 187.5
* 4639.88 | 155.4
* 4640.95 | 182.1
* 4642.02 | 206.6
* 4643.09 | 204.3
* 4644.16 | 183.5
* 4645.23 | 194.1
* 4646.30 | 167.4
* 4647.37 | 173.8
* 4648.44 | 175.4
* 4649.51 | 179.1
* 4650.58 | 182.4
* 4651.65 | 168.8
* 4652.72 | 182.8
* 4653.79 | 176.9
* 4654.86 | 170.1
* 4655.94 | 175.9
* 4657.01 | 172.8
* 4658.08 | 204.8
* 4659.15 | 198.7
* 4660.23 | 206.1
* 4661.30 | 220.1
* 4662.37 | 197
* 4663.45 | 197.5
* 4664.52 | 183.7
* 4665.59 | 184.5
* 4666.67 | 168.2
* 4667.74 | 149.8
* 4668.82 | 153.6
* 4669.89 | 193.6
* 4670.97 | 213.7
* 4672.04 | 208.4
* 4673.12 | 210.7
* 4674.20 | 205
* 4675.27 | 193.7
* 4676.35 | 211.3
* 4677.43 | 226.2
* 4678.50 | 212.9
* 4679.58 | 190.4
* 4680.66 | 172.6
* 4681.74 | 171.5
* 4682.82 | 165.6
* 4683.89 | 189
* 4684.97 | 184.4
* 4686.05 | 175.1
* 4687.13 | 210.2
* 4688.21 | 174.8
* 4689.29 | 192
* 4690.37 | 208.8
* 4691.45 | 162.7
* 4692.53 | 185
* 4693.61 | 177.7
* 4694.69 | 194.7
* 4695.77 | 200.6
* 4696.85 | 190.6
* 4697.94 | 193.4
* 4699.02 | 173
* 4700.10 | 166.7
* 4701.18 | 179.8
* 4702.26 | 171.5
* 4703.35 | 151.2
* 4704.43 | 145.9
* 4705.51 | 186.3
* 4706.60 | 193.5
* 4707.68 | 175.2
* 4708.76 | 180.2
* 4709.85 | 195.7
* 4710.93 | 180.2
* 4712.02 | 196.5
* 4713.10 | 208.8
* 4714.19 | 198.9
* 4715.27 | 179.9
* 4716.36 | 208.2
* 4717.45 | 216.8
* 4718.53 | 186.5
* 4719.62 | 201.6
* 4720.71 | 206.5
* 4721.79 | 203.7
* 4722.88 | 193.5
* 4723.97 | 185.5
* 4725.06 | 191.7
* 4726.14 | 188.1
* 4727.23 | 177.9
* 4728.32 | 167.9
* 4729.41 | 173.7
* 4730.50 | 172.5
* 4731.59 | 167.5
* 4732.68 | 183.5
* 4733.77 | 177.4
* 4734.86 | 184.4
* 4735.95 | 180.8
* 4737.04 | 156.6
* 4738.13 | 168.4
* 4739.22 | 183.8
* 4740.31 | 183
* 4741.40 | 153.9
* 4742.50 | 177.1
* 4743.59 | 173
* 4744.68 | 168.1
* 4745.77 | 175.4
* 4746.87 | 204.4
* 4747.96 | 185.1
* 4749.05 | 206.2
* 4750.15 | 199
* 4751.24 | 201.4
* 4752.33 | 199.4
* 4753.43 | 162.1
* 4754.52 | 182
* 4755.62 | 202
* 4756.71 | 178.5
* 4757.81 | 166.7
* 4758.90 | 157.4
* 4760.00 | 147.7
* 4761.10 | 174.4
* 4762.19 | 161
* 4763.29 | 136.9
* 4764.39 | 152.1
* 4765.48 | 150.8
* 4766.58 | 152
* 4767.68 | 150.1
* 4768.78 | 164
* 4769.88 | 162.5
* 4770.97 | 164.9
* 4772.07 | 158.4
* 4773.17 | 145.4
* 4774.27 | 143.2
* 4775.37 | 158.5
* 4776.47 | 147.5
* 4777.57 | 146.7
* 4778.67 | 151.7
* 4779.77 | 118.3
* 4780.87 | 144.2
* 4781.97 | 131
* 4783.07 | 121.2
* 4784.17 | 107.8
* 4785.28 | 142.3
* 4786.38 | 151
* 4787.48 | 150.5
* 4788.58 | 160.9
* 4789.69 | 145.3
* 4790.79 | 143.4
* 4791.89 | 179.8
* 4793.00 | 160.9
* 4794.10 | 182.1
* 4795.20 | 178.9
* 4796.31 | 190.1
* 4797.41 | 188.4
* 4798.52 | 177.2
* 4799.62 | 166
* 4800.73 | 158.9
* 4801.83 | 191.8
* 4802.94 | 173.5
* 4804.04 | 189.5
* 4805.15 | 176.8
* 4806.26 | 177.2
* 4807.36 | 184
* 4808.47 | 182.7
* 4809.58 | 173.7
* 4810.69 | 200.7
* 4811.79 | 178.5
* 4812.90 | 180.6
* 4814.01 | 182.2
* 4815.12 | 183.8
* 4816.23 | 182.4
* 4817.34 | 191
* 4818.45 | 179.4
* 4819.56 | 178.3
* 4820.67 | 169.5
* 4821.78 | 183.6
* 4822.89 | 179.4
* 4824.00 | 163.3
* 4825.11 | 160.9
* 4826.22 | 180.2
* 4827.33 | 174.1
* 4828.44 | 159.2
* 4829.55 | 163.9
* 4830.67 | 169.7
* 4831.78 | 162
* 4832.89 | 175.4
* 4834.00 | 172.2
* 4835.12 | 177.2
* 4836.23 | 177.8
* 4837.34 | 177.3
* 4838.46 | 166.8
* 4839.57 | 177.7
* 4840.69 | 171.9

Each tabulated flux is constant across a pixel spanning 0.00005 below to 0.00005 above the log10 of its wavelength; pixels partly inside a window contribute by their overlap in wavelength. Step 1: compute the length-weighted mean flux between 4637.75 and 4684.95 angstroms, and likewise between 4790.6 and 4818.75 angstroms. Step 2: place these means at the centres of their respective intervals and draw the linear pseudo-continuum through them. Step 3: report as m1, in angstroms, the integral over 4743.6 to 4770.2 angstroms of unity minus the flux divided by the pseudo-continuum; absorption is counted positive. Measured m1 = 1.4 angstroms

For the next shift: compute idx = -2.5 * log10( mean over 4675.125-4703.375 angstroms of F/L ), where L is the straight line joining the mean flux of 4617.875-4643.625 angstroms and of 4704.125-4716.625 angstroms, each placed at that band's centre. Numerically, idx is 0.016 mag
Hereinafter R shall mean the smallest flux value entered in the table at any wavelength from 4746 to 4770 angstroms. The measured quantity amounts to 136.9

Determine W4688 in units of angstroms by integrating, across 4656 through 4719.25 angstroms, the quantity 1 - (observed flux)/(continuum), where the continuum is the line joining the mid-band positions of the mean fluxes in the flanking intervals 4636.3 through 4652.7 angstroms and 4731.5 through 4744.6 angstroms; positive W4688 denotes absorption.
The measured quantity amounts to -3.4 angstroms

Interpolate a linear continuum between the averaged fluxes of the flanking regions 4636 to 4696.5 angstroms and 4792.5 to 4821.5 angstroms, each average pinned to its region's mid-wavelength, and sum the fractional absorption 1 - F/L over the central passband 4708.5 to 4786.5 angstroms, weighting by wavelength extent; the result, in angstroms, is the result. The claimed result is 4.94 angstroms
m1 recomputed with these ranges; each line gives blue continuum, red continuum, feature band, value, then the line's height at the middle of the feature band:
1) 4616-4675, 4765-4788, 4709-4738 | -4.25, 163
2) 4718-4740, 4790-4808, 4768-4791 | 4.14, 178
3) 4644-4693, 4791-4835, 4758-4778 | 2.86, 180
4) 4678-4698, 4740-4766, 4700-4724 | -0.76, 182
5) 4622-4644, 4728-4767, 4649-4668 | 0.42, 189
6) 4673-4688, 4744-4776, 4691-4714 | 0.60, 187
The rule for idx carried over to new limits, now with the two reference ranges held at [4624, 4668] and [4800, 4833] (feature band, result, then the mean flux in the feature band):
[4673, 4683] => -0.059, 196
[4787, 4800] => 0.060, 169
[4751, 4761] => 0.026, 177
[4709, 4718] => -0.079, 197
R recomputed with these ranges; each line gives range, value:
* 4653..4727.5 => 145.9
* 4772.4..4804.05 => 107.8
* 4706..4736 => 167.5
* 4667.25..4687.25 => 149.8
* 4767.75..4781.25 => 118.3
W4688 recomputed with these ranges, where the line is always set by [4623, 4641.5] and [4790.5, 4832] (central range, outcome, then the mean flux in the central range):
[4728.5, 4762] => 0.8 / 178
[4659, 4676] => -0.4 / 193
